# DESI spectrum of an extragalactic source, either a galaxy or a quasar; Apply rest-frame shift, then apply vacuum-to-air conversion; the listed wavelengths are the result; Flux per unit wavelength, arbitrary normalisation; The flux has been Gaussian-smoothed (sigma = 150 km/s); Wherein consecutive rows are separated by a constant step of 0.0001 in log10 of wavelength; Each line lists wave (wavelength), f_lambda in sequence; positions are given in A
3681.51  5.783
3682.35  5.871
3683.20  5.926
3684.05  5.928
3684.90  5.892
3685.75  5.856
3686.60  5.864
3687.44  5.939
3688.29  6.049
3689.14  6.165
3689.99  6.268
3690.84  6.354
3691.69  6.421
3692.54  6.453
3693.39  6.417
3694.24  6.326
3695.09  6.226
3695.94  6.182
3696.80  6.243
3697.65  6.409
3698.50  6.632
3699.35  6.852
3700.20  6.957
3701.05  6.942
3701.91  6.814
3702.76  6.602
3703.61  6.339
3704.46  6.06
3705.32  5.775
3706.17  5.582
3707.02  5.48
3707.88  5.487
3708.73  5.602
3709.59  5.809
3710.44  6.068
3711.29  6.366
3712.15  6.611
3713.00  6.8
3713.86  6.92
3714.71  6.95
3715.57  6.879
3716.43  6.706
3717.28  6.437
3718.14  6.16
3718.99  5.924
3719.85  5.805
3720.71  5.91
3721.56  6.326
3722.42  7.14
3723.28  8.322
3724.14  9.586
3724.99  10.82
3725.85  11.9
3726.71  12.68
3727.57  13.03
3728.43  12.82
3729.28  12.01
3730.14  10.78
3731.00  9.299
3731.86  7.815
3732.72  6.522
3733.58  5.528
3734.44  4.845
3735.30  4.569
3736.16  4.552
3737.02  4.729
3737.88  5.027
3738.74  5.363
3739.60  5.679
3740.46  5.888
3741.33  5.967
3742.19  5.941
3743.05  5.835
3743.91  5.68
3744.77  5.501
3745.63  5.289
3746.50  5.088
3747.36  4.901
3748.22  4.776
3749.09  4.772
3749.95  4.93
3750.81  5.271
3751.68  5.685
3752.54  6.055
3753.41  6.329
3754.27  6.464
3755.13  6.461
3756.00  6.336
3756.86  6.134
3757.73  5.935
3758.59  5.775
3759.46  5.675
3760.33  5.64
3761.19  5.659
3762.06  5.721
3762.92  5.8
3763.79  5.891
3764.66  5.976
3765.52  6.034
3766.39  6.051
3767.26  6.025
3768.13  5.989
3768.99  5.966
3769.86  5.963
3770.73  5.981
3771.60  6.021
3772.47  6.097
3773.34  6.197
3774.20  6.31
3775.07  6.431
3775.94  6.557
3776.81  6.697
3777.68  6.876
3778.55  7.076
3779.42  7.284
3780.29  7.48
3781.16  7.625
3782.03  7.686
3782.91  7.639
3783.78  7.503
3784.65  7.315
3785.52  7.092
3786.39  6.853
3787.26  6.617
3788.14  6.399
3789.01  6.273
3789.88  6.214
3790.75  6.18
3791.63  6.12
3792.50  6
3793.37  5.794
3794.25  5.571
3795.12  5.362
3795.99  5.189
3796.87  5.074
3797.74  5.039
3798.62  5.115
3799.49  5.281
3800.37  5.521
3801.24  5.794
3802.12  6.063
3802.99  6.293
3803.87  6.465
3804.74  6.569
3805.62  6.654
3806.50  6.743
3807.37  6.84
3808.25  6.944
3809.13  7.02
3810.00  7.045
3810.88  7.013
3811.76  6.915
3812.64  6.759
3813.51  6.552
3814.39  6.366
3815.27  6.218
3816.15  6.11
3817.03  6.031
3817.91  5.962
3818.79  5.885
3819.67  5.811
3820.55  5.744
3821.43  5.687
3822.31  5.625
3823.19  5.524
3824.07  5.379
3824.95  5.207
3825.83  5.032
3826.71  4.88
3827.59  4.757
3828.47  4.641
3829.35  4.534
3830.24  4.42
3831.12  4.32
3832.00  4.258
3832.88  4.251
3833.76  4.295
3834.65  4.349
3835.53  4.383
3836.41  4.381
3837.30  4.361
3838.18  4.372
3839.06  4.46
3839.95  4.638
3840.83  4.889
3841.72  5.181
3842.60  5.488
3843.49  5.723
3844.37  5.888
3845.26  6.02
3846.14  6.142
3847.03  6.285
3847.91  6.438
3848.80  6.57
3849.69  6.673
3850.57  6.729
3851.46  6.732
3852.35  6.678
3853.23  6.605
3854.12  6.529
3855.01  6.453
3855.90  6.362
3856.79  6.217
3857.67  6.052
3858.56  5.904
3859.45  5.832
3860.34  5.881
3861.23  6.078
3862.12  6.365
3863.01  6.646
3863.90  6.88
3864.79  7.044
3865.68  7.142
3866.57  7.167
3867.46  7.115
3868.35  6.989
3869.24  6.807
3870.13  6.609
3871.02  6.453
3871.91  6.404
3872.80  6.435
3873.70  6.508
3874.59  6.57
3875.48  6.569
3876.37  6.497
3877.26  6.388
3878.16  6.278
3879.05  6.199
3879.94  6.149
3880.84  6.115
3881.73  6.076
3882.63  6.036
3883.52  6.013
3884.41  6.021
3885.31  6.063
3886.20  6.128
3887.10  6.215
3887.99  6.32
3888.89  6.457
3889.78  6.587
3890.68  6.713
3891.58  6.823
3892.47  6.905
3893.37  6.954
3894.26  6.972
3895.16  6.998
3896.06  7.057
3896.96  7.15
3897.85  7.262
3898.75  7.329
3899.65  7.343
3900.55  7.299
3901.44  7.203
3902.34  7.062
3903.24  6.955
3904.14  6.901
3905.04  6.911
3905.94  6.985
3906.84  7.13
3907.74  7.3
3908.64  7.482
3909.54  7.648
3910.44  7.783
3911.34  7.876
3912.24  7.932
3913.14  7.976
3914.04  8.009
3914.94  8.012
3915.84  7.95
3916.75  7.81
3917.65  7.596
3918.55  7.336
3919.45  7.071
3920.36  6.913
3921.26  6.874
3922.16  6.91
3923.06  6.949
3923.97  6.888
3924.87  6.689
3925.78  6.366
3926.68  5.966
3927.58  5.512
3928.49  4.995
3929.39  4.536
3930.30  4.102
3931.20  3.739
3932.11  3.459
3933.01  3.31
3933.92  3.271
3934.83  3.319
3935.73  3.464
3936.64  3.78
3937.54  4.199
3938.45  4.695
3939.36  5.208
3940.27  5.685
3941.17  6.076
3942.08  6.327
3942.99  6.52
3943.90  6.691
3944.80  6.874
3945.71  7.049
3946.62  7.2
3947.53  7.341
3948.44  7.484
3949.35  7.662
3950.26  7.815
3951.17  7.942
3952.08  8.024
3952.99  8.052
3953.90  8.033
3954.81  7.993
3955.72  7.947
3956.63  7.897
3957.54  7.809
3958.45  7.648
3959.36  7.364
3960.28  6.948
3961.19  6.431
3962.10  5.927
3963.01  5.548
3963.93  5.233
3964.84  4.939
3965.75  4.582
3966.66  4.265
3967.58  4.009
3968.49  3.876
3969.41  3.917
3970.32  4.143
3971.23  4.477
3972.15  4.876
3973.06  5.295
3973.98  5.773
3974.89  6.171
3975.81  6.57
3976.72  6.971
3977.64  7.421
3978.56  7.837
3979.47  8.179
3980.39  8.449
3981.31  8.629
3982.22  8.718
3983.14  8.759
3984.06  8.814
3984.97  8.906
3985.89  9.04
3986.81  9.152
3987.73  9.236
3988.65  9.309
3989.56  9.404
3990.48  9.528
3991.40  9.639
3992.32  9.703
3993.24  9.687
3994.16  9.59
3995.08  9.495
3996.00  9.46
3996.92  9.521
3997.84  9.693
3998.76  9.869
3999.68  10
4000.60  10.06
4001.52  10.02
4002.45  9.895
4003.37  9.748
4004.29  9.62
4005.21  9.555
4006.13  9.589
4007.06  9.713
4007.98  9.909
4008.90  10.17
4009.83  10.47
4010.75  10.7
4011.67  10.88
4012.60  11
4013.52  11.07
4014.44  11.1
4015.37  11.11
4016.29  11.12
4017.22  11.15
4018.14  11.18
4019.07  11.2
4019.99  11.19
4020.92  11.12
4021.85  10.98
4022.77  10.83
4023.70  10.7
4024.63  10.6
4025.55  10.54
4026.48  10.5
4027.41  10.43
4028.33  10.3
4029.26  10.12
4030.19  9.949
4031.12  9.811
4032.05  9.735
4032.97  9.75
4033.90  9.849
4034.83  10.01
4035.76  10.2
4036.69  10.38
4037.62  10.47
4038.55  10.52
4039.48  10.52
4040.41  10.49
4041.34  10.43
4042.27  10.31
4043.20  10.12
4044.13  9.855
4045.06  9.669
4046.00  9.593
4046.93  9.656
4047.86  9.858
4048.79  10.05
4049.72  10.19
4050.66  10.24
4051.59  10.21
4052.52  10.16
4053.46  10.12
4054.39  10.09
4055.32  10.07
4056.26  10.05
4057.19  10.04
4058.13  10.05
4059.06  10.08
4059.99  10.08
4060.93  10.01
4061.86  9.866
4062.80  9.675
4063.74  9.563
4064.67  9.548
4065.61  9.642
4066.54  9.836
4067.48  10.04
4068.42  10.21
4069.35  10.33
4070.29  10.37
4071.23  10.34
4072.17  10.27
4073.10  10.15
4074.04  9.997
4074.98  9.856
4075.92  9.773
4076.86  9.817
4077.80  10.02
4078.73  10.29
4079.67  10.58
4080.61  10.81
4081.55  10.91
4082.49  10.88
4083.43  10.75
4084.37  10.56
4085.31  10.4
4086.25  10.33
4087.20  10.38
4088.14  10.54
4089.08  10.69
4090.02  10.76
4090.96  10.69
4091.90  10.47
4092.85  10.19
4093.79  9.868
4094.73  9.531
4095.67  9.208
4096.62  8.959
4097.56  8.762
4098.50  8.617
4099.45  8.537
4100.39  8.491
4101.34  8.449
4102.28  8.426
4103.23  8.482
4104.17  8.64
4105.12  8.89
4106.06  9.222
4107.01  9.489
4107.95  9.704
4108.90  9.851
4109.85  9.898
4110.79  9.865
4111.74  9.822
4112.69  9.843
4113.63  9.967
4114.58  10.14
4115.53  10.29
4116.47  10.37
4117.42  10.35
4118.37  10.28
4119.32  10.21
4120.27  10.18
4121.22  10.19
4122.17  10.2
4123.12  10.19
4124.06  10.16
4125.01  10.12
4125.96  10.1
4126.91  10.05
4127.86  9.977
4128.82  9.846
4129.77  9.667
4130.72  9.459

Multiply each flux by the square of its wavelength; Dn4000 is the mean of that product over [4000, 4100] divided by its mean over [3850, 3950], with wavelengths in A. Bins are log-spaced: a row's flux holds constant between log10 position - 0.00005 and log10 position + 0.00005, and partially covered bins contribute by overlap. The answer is 1.70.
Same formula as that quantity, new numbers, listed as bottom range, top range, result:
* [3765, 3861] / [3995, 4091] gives 1.93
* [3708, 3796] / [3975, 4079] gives 1.73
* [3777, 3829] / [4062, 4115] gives 1.83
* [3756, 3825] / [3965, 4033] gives 1.61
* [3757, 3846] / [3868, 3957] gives 1.18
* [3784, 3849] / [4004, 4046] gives 2.03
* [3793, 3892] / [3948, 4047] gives 1.61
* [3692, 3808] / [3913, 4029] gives 1.36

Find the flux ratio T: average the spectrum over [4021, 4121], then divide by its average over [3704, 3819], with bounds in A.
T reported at 1.5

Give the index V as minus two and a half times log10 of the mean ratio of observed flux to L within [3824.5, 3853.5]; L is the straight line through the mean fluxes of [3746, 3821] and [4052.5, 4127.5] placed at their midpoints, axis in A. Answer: 0.29 mag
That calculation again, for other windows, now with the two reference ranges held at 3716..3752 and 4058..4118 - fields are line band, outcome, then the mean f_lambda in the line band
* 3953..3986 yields 0.32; 6.65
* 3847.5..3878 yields 0.22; 6.54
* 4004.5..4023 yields -0.15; 10.7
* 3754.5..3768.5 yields 0.20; 5.95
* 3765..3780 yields 0.15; 6.34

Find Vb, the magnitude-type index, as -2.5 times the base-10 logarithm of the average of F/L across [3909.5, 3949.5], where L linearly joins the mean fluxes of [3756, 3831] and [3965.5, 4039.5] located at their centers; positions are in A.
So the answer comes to 0.29 mag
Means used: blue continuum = 6.11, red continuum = 9.16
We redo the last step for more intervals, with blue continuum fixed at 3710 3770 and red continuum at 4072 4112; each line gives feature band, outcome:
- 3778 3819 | 0.12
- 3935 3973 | 0.36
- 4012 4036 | -0.16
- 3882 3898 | 0.21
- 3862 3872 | 0.14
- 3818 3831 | 0.38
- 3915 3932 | 0.29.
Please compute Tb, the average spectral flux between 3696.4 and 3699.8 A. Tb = 6.55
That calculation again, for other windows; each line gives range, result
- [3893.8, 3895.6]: 7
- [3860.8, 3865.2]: 6.6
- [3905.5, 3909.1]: 7.22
